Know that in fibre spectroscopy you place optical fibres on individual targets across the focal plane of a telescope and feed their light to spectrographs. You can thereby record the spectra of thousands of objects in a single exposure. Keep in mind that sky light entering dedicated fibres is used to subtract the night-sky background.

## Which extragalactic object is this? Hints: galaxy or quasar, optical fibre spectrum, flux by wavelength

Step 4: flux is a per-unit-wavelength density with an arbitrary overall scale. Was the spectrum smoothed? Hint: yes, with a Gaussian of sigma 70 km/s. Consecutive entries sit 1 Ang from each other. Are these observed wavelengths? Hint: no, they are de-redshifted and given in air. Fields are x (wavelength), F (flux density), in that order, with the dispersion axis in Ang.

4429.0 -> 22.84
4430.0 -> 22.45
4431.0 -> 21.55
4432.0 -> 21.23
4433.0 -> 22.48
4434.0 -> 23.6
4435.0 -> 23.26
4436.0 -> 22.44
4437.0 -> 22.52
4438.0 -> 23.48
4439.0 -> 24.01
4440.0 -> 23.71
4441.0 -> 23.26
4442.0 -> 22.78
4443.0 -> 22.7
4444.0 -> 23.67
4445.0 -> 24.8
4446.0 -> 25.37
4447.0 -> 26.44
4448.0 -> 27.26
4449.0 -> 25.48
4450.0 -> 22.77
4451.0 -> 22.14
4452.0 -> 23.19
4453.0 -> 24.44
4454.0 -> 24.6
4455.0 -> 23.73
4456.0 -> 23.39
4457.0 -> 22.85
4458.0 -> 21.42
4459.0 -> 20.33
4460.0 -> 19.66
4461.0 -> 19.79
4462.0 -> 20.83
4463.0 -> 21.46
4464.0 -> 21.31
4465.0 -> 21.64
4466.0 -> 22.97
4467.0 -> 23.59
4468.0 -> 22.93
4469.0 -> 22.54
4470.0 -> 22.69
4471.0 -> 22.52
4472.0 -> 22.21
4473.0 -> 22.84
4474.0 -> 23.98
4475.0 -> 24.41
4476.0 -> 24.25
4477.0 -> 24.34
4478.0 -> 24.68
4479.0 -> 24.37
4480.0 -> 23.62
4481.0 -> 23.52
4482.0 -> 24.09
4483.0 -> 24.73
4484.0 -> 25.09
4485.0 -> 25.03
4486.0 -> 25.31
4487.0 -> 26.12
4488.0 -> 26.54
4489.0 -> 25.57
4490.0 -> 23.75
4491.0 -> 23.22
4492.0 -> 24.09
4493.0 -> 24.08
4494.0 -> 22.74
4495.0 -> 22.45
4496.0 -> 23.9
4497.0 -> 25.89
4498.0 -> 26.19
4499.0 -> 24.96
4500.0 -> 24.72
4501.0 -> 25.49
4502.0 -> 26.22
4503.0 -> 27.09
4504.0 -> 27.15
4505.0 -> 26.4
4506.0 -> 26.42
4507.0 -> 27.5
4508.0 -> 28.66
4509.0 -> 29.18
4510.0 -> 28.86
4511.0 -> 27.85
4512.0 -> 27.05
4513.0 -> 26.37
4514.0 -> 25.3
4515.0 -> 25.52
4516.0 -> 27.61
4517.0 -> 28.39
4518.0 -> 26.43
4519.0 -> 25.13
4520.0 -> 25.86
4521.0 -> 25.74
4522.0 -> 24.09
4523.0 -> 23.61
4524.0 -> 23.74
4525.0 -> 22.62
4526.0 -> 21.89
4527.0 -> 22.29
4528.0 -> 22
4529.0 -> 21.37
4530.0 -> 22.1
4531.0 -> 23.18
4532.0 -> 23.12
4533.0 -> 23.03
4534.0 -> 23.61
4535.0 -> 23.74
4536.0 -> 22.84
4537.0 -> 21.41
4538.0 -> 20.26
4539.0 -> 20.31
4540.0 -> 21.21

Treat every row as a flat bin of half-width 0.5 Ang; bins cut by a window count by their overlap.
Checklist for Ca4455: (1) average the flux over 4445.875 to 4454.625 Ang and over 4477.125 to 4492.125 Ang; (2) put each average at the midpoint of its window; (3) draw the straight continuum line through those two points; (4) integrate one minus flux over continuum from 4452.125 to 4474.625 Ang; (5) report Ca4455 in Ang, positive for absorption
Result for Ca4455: 2.0 Ang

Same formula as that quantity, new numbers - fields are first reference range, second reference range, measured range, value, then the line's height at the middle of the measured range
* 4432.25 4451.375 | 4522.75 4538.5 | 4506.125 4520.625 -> -2.7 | 22.8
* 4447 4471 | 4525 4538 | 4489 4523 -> -5.0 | 22.6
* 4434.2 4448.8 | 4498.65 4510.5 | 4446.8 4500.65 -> 3.9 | 25.5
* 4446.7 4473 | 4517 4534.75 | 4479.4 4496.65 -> -0.9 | 23.1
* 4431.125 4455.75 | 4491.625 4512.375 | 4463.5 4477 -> 1.0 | 24.8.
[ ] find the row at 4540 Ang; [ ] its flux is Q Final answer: 21.21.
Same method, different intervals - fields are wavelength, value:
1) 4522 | 24.09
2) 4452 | 23.19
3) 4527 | 22.29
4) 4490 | 23.75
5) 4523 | 23.61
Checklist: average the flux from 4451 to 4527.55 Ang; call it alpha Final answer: 24.4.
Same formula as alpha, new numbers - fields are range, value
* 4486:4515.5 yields 25.8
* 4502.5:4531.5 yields 25.5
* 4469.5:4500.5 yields 24.3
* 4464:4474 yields 22.7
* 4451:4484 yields 22.9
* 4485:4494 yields 24.7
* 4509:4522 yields 26.7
